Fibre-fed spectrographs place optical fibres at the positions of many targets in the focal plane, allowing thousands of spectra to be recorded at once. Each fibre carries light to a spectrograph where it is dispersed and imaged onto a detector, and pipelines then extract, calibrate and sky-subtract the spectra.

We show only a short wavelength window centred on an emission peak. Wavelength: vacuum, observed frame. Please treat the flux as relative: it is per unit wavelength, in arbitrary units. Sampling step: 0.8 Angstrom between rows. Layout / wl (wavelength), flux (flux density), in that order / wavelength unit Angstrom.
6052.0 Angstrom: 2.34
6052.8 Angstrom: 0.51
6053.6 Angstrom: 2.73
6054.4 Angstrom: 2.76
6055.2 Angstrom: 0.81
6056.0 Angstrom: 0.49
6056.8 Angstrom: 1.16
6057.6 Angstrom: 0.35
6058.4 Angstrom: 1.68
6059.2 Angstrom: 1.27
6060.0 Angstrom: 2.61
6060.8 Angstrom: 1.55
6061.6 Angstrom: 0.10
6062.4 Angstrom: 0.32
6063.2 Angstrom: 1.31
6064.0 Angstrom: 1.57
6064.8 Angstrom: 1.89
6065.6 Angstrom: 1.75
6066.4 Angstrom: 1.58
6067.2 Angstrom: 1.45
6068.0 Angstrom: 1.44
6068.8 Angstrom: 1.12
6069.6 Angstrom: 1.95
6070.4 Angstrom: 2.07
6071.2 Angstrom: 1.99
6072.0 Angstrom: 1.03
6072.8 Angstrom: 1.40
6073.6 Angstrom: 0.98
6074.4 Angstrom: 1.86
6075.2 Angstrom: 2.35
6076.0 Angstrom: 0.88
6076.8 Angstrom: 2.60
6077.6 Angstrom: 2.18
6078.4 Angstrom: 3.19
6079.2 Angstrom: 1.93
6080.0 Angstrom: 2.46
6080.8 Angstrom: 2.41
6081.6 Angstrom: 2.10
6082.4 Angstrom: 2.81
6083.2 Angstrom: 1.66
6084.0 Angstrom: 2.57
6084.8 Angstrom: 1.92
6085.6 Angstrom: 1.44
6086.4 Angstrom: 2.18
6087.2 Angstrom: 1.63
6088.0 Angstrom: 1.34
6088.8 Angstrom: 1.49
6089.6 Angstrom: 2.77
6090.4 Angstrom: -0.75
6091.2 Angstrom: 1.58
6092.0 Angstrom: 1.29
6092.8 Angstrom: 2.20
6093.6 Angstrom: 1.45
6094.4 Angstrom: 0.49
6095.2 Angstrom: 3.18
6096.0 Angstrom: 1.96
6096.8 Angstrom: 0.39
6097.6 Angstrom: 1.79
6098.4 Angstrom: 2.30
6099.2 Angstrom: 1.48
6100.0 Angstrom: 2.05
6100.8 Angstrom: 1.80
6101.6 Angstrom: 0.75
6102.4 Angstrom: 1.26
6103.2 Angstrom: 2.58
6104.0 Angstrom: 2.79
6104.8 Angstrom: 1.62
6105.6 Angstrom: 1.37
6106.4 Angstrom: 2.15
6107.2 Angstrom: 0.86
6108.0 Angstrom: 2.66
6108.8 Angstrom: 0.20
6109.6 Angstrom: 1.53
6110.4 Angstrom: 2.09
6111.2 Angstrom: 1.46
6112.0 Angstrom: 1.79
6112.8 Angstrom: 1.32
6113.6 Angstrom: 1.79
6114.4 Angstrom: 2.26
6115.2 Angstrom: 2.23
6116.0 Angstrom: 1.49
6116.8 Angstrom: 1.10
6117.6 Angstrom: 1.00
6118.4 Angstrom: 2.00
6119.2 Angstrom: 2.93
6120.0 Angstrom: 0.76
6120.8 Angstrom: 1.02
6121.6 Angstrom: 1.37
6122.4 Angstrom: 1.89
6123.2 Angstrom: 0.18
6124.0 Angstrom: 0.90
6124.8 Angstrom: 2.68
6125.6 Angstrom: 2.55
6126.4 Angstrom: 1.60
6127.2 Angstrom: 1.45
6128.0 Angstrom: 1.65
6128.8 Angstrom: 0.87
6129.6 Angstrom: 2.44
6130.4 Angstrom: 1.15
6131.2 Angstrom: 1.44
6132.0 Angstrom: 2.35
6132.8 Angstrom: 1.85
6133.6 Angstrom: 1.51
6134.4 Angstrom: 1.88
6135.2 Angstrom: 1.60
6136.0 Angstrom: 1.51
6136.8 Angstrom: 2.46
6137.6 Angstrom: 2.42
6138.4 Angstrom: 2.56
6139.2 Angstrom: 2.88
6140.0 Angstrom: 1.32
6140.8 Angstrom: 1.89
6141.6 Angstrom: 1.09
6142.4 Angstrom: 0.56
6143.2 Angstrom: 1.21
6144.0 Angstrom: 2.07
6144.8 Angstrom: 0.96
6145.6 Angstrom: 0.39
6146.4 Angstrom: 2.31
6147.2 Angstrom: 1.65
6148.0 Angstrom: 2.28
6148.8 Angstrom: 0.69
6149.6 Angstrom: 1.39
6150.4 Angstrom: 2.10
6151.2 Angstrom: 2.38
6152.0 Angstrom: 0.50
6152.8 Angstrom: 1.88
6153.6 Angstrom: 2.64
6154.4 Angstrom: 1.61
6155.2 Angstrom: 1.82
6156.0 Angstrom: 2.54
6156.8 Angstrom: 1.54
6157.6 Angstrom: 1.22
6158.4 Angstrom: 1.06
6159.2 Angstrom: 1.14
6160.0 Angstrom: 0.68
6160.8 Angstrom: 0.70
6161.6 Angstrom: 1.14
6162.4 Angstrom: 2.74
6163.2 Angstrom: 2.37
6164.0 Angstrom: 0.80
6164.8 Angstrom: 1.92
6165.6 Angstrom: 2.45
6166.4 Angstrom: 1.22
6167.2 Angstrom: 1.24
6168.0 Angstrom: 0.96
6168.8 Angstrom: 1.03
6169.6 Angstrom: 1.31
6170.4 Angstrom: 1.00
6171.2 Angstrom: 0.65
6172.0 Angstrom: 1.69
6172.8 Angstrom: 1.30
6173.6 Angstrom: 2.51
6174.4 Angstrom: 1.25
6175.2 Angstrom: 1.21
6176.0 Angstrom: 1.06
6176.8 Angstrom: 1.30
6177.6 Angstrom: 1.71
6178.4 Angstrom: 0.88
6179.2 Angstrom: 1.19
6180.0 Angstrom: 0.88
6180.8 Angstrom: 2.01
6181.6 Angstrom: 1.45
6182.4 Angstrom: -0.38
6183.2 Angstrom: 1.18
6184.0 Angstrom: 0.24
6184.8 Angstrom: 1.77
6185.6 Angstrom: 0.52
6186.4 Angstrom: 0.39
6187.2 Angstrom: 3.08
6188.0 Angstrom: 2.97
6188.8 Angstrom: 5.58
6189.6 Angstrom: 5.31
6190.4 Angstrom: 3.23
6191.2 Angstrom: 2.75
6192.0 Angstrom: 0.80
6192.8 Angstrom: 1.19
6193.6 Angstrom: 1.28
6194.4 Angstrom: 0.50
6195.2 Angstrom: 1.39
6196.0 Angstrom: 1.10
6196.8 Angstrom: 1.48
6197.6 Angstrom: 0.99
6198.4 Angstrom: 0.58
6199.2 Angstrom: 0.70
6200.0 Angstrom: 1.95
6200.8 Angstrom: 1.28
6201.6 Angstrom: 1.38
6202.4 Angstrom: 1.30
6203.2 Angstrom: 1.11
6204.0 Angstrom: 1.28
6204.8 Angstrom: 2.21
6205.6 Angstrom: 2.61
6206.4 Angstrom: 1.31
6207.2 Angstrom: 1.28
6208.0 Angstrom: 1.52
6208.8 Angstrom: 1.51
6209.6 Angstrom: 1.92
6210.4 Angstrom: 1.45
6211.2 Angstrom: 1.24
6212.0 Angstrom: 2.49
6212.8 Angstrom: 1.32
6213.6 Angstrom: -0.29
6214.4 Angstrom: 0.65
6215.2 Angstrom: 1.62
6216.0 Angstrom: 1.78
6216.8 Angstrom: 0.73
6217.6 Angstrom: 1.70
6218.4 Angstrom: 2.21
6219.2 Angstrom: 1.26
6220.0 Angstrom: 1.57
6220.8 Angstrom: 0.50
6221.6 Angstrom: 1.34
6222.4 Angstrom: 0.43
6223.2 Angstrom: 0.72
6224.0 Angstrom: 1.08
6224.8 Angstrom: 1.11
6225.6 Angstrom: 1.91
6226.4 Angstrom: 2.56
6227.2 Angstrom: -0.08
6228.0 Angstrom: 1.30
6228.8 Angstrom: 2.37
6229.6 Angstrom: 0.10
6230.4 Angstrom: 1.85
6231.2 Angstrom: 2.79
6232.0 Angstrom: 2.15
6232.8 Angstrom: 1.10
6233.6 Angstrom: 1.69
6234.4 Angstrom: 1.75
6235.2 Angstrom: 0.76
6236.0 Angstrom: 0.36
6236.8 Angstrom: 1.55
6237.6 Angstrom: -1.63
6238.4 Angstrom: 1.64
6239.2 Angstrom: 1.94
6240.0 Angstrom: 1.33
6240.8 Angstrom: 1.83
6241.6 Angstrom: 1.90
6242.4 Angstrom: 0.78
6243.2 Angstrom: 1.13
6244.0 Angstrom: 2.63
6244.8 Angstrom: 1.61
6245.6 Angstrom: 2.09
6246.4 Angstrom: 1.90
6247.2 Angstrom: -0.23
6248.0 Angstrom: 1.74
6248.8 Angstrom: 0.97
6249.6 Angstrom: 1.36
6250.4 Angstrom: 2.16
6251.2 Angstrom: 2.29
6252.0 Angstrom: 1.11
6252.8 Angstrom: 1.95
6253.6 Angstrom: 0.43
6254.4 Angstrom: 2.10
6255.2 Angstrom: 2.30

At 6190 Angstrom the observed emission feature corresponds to H-beta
